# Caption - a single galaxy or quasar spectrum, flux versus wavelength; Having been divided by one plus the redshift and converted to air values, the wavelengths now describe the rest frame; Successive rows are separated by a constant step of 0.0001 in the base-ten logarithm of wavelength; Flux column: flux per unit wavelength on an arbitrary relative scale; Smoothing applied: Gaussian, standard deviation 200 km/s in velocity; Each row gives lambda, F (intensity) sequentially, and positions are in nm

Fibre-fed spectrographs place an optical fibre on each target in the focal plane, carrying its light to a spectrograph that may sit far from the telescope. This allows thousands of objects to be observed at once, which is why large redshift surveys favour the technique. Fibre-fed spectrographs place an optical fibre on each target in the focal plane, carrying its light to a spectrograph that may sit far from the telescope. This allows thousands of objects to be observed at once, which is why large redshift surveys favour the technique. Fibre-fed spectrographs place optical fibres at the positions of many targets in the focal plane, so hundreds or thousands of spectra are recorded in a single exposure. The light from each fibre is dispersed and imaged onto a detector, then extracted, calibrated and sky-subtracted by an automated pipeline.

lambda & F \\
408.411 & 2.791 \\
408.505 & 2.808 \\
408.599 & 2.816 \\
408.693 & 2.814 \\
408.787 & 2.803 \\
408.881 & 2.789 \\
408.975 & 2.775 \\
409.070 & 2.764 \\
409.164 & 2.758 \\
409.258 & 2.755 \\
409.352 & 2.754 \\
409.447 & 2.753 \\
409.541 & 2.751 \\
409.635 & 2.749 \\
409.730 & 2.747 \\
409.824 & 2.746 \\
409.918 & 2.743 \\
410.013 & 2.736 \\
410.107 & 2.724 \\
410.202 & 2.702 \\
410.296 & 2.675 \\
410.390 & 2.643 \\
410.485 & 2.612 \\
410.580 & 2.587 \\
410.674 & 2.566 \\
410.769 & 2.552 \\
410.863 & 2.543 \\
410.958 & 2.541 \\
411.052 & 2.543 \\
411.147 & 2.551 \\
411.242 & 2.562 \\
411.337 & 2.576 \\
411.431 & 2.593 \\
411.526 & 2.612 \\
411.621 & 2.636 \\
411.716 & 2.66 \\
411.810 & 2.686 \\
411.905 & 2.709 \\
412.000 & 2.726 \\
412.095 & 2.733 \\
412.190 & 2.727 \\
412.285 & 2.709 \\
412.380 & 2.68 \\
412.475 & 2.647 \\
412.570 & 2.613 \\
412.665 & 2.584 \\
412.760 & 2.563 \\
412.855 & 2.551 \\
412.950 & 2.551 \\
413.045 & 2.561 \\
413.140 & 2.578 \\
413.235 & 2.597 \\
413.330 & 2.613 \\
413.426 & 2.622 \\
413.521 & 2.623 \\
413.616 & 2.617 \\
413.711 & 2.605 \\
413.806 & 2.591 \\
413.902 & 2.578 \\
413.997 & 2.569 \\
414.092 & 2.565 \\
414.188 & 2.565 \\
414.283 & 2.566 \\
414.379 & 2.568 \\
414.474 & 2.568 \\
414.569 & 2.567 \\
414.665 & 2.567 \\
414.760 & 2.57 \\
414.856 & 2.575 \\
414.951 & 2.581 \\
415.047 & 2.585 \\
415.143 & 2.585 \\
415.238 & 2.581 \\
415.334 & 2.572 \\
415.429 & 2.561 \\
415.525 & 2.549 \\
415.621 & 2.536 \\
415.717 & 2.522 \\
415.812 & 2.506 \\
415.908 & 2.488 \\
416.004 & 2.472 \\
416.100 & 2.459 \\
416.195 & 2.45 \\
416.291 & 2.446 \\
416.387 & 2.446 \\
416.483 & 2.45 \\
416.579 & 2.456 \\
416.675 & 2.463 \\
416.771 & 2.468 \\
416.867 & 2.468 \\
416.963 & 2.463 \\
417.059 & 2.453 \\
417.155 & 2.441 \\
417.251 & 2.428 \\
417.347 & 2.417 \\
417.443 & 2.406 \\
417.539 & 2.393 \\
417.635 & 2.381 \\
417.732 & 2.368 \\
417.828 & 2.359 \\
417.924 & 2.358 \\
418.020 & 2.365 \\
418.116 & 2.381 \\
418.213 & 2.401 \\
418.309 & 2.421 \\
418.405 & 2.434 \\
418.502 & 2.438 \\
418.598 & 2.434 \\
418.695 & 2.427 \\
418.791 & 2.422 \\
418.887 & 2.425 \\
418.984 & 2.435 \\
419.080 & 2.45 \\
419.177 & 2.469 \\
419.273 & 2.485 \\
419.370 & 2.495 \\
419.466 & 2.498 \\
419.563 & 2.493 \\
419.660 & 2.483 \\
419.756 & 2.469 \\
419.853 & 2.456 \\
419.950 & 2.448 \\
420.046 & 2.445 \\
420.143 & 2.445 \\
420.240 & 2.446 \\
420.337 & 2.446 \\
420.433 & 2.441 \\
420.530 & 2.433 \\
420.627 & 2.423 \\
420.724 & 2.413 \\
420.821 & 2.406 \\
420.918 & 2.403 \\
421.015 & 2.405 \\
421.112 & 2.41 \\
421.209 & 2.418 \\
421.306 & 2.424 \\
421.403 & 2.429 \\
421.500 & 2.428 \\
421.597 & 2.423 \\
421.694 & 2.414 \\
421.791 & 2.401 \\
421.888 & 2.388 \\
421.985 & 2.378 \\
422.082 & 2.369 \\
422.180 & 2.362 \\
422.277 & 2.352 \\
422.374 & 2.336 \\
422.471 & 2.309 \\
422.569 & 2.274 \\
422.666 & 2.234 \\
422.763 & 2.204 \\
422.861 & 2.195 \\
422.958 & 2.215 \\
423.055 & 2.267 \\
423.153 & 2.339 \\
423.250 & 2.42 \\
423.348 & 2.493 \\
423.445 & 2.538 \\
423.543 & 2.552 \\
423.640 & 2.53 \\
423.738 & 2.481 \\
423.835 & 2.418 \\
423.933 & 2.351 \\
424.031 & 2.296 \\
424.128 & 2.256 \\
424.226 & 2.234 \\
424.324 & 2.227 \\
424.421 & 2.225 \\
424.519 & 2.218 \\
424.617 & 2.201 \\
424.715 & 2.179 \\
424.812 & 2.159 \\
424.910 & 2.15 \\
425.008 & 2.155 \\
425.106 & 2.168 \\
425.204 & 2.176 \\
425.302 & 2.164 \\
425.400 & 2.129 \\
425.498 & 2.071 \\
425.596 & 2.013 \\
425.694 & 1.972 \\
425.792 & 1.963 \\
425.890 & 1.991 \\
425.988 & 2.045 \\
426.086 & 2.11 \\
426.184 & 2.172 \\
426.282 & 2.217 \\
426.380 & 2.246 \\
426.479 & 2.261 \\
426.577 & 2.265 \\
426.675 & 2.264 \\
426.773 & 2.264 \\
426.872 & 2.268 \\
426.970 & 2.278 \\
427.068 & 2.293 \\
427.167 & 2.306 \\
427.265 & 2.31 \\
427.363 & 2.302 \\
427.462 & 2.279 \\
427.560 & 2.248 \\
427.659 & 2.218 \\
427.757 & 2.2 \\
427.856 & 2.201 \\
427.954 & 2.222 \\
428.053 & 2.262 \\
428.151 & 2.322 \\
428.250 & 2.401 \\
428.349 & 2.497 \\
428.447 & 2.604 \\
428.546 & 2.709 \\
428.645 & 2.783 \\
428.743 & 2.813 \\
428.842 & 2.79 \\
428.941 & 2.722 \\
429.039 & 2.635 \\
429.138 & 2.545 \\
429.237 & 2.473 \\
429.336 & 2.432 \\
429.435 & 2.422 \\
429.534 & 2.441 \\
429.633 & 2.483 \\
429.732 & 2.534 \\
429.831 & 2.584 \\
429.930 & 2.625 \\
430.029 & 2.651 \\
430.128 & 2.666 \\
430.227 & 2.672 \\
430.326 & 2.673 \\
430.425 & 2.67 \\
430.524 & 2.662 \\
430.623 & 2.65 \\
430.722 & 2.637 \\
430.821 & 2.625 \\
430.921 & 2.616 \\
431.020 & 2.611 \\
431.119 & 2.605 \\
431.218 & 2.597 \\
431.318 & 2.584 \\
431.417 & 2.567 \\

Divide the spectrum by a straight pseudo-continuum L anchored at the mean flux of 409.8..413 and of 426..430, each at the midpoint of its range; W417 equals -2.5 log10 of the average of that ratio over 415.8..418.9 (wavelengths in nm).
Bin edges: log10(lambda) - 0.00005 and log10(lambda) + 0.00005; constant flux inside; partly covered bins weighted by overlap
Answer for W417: 0.052 mag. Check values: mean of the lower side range 2.63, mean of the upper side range 2.4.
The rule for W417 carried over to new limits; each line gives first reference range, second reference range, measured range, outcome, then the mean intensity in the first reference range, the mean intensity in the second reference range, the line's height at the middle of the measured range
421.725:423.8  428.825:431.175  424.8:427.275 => 0.143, 2.37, 2.6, 2.47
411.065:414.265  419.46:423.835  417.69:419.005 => 0.033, 2.62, 2.4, 2.48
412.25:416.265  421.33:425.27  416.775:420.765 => 0.005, 2.57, 2.32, 2.44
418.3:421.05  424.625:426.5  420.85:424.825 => -0.036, 2.44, 2.12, 2.27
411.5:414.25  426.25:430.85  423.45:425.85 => 0.127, 2.62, 2.46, 2.5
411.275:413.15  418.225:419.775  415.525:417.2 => 0.023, 2.64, 2.45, 2.52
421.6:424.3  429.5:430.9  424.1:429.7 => 0.091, 2.36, 2.61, 2.5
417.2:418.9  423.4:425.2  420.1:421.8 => -0.032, 2.4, 2.29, 2.35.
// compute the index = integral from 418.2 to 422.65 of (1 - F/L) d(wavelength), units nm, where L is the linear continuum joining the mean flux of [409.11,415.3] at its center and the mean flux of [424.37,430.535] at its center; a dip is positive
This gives 0.10 nm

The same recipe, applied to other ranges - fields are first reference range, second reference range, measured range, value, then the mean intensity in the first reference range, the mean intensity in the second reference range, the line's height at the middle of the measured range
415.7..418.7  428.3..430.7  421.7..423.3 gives 0.12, 2.43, 2.62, 2.51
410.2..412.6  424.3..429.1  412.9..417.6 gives 0.03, 2.63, 2.28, 2.54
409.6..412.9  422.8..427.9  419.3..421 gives -0.04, 2.64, 2.24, 2.39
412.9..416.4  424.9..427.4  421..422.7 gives -0.04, 2.56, 2.18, 2.32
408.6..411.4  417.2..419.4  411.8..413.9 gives -0.03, 2.68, 2.42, 2.59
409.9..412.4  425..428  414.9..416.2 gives -0.01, 2.64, 2.19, 2.51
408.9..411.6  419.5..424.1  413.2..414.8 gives 0.00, 2.67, 2.4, 2.58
